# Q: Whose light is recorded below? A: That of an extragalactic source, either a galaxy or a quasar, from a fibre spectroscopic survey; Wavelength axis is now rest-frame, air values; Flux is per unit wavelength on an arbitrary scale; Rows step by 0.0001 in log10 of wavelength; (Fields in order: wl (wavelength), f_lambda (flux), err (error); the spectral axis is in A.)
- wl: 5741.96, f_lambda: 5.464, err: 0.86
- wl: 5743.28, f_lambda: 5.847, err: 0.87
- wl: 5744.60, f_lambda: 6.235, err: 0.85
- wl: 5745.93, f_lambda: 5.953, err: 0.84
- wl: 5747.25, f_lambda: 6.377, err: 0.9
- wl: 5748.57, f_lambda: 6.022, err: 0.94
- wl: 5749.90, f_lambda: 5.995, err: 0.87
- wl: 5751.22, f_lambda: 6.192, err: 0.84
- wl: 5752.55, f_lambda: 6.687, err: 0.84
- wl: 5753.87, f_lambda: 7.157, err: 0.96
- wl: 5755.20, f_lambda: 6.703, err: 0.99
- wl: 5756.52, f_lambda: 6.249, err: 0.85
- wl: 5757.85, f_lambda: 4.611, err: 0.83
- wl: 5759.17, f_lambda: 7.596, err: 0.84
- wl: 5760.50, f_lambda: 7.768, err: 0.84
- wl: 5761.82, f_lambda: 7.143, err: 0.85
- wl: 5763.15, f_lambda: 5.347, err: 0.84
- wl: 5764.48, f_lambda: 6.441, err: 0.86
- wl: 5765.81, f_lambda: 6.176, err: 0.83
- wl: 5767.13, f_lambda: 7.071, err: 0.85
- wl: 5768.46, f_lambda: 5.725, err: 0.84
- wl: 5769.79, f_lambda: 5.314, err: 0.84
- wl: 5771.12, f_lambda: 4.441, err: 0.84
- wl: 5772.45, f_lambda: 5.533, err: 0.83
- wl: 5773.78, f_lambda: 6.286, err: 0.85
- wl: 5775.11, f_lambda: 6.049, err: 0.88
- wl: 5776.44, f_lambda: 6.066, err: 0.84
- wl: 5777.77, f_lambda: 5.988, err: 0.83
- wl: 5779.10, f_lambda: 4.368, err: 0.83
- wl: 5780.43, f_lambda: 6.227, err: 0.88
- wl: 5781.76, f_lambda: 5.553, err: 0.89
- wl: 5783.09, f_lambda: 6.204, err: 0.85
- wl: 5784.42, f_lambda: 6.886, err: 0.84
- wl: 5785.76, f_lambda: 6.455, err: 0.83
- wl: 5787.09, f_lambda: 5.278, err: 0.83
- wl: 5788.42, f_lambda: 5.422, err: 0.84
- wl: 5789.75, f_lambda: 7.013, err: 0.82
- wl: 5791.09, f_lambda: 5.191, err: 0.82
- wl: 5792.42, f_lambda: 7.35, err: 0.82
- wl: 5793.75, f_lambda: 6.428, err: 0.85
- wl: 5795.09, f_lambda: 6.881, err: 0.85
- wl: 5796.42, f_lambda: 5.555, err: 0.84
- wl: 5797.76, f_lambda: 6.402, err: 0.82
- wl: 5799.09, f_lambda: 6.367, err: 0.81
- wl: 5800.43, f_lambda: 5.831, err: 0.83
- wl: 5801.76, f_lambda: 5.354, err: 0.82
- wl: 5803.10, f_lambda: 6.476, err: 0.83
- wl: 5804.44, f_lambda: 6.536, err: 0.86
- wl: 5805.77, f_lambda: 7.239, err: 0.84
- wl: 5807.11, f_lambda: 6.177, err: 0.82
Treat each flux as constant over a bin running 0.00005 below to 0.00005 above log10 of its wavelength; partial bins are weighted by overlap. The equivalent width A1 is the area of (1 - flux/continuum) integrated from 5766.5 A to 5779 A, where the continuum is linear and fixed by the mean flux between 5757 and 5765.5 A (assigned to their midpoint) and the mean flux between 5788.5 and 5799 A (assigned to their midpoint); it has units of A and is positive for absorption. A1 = 1.3 A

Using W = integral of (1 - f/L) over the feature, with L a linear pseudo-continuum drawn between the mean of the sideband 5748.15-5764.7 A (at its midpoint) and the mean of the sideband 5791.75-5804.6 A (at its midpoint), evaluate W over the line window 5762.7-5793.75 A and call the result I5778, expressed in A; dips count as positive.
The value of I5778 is 2.1 A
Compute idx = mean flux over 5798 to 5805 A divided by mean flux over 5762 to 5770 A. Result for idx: 1.0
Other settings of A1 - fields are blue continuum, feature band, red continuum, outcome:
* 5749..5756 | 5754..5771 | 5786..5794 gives 0.3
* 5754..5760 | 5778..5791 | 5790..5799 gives 0.9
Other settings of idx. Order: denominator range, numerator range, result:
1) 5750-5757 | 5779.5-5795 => 0.94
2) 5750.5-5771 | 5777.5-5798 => 0.95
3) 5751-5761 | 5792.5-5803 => 0.94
